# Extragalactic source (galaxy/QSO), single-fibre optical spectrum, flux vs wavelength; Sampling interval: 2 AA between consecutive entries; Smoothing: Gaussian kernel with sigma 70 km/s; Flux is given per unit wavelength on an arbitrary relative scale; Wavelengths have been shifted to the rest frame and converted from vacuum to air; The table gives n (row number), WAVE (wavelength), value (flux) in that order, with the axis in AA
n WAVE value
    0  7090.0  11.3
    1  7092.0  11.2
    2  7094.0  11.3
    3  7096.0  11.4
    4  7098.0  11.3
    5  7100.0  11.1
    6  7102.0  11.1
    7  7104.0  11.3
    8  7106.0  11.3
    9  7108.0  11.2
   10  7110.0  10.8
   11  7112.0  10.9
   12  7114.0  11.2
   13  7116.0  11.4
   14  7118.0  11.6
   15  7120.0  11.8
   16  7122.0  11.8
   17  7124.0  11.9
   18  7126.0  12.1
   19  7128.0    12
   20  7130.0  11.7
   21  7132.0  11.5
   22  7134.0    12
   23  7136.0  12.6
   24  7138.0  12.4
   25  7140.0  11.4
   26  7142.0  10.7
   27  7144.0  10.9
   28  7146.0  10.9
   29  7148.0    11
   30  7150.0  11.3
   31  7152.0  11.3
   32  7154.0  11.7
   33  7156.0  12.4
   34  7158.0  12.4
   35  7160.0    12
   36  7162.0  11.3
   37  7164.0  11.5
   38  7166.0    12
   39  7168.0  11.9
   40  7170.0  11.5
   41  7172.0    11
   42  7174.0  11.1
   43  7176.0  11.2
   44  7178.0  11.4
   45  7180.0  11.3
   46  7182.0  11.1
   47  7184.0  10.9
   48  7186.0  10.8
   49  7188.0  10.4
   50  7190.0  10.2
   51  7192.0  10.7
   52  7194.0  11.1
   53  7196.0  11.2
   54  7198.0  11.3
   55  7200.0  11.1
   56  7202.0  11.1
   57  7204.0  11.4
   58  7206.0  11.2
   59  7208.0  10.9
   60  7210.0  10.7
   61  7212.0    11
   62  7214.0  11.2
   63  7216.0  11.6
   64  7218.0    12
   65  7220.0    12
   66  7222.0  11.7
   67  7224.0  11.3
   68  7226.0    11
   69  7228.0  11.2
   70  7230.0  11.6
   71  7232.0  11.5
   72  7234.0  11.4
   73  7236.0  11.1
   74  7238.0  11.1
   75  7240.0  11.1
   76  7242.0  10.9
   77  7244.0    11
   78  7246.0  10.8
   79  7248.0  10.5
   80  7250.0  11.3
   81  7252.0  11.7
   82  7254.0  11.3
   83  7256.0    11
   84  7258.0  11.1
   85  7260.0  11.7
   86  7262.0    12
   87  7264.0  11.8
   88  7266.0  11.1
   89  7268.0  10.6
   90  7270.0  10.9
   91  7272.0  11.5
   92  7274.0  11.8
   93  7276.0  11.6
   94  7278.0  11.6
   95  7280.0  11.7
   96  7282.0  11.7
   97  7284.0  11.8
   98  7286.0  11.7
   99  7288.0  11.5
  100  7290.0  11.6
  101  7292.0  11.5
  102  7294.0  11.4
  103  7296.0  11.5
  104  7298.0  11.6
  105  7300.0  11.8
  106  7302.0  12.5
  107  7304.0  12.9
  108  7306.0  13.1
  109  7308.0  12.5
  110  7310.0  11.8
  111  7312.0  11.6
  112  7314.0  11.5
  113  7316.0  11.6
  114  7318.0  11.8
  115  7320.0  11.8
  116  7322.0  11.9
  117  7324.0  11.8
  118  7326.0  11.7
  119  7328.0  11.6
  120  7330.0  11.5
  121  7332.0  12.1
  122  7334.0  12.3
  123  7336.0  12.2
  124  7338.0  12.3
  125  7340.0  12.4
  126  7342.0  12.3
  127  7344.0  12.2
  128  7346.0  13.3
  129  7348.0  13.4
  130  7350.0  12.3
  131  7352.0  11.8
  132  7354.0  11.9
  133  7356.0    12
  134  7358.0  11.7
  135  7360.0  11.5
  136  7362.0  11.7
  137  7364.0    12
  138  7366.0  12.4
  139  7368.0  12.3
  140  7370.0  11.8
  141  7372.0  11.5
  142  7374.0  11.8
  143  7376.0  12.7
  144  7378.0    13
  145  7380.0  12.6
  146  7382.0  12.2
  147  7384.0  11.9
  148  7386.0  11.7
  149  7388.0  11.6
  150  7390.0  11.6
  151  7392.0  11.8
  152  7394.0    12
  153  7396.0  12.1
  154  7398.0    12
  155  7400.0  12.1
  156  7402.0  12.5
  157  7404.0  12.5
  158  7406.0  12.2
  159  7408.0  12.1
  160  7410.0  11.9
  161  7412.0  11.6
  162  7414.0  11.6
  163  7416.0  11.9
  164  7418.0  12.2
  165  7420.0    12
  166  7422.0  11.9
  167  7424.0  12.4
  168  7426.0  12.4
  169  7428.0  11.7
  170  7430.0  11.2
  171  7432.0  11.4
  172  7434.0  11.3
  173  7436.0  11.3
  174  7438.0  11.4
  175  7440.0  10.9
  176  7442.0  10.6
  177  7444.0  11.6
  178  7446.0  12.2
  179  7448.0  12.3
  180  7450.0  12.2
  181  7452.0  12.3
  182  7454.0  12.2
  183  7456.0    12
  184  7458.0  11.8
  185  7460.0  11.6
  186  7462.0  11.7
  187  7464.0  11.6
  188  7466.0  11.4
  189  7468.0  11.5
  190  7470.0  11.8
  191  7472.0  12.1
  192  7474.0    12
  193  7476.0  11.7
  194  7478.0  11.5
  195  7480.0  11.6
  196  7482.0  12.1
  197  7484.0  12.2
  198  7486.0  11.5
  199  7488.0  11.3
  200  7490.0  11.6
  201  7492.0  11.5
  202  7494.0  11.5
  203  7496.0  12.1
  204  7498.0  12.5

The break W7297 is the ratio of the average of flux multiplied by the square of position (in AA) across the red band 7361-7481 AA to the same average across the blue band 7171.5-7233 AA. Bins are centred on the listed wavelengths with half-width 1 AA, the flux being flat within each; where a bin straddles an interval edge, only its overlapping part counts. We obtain 1.1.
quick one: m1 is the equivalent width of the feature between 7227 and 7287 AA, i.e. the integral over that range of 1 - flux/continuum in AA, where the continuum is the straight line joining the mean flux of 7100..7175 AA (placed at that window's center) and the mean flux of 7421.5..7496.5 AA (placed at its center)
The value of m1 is 1.37 AA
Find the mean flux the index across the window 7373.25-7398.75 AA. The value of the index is 12.1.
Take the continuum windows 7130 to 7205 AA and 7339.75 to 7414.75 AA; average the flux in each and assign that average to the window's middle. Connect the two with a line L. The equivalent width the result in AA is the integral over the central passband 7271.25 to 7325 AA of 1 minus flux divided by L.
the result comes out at 0.0 AA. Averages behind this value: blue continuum 11.4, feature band 11.8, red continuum 12.1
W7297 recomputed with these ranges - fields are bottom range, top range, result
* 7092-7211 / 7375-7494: 1.13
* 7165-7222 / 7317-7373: 1.12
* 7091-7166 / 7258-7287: 1.04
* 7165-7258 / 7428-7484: 1.12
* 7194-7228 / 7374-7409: 1.13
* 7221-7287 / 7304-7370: 1.09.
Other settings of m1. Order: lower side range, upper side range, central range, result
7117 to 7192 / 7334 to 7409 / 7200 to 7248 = 1.9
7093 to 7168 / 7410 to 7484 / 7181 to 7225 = 1.7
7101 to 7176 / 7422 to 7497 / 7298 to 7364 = -2.5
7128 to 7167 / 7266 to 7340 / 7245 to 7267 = 0.8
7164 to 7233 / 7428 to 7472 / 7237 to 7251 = 0.4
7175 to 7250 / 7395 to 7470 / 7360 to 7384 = -1.0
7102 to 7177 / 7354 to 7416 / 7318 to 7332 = 0.2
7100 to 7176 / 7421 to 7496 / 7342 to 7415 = -2.7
